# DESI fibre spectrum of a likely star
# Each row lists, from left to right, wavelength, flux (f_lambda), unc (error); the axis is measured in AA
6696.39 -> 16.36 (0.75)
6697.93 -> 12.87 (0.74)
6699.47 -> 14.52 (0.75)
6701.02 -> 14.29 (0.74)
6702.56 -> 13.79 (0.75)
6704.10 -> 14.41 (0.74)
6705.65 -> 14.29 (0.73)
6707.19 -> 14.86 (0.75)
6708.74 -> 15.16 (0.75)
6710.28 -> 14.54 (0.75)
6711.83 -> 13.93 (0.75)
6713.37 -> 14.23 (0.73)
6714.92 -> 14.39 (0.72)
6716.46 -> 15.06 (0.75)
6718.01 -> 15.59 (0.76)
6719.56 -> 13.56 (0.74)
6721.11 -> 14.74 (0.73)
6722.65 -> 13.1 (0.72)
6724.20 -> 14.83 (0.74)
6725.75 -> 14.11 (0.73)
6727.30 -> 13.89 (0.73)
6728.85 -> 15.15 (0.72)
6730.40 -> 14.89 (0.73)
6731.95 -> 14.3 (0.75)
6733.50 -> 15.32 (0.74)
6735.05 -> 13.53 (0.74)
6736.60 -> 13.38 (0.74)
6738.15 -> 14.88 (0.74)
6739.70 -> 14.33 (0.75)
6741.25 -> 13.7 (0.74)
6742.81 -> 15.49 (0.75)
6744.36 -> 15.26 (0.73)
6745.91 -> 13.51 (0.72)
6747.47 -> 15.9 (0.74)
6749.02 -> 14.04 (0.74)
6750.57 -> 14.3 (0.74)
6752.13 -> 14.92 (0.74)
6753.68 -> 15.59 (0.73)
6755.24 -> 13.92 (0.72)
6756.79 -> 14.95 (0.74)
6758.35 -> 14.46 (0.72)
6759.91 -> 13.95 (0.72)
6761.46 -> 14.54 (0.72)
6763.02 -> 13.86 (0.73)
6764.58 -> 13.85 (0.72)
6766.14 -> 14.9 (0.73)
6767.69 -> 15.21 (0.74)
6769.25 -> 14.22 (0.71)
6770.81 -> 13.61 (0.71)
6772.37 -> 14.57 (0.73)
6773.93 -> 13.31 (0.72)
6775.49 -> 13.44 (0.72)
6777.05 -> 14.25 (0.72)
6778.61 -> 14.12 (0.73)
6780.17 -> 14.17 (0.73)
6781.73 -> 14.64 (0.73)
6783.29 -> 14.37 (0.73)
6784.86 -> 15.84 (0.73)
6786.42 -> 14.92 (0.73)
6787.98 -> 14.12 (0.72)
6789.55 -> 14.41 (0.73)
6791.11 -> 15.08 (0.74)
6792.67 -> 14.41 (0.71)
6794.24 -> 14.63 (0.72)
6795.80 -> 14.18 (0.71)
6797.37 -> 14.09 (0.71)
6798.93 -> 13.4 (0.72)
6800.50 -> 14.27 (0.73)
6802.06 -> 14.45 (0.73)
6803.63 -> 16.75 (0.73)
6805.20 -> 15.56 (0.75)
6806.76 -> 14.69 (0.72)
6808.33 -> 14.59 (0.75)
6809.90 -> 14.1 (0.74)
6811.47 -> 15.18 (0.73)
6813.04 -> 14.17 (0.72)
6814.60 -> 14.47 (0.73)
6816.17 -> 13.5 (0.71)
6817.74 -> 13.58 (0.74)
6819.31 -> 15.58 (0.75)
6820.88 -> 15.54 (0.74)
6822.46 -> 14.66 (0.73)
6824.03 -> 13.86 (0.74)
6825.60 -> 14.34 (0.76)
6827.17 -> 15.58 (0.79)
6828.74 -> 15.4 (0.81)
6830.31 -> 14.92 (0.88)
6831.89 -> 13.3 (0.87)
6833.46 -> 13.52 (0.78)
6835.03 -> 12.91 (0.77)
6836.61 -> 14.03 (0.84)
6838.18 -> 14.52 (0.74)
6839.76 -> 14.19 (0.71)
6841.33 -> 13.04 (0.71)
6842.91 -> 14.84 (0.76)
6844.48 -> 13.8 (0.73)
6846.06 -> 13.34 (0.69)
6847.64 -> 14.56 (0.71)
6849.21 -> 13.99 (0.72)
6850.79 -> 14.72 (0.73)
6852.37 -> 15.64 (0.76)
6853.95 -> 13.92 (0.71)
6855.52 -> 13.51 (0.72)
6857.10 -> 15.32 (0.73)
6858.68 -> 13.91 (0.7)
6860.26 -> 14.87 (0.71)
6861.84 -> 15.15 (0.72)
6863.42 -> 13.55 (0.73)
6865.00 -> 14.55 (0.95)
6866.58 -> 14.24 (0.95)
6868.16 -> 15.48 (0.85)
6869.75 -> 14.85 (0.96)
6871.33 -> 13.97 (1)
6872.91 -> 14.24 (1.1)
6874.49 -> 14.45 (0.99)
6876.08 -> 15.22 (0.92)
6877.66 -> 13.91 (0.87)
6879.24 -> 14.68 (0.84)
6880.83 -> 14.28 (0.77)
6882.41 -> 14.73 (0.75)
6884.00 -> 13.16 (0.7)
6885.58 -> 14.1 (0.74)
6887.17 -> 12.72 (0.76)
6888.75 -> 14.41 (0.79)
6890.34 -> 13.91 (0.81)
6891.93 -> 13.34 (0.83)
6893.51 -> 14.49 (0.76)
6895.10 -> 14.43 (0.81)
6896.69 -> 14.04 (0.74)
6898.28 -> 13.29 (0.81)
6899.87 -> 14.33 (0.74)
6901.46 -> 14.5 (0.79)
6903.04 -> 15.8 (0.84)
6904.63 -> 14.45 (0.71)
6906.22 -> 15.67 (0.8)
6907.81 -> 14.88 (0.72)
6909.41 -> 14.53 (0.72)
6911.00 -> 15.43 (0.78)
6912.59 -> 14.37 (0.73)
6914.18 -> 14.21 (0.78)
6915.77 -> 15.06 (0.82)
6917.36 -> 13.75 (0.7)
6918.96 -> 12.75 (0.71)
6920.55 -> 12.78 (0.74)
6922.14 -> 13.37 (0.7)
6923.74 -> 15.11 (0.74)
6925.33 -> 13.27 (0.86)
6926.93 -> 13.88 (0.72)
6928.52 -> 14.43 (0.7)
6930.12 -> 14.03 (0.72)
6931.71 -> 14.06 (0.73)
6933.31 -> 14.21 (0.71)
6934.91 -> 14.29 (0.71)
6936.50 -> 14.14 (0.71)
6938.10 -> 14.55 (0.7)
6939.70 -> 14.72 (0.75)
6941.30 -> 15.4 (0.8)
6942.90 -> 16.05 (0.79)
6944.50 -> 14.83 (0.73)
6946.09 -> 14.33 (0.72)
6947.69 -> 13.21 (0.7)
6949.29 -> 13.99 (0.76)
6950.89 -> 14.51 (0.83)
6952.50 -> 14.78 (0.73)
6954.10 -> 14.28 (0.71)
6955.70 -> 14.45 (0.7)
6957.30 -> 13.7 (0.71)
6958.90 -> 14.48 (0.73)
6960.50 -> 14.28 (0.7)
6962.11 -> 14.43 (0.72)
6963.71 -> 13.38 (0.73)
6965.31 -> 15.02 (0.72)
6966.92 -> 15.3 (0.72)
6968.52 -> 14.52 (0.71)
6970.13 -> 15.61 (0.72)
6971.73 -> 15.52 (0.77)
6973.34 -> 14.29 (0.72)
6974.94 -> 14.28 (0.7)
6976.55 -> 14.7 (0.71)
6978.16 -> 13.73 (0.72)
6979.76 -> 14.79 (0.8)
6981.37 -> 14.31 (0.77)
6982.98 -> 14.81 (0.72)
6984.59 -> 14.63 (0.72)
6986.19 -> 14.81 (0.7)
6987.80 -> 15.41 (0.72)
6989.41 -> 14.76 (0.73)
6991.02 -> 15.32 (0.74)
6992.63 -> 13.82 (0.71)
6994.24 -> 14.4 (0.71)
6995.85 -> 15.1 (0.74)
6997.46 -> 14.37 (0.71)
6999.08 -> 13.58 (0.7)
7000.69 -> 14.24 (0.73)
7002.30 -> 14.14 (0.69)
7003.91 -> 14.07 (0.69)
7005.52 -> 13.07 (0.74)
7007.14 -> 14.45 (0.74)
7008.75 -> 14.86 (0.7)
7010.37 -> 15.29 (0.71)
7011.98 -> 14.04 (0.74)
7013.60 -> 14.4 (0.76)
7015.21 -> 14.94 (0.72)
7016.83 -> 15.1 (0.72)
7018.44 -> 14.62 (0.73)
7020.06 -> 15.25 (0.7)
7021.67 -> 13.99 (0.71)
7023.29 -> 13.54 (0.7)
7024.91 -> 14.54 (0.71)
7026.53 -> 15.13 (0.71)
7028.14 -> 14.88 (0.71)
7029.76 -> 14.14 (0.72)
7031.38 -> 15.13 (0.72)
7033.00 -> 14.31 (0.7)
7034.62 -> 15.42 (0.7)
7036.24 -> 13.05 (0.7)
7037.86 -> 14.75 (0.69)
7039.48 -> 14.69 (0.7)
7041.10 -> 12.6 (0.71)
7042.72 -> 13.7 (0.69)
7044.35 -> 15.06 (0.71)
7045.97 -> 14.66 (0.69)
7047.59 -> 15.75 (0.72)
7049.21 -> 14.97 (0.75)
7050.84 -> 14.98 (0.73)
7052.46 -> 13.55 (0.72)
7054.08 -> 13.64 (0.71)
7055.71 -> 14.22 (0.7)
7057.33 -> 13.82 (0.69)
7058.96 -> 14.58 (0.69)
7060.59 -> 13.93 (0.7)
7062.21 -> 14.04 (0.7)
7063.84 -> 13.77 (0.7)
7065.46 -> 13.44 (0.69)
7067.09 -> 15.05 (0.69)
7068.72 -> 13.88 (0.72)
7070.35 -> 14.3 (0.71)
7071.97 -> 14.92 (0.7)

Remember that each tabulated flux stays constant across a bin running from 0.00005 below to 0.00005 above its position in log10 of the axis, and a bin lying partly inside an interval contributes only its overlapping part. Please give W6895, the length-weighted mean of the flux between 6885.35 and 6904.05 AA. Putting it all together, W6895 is 14.1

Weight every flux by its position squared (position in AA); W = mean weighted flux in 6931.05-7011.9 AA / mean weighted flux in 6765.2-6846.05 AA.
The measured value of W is 1.1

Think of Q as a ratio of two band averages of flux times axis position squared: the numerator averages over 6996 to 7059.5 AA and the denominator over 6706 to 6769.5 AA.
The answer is 1.08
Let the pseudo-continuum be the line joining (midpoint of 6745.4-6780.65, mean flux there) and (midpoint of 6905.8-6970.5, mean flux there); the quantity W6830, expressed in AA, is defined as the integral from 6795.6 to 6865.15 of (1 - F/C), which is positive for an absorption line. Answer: -0.2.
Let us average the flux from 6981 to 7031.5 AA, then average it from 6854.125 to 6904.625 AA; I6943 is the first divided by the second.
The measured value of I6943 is 1.0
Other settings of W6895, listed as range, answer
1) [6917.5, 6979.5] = 14.3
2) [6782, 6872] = 14.5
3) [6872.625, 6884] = 14.4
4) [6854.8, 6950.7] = 14.3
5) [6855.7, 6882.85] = 14.5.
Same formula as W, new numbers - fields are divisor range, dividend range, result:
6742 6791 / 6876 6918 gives 1.03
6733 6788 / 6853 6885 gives 1.03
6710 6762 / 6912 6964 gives 1.04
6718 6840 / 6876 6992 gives 1.04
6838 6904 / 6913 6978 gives 1.03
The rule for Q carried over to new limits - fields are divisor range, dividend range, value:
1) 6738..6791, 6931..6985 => 1.06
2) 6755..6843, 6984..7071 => 1.07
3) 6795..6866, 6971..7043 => 1.06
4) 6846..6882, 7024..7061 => 1.05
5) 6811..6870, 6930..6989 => 1.05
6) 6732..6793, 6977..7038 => 1.08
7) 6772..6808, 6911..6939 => 1.01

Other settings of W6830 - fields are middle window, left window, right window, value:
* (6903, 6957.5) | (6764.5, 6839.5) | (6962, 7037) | 0.5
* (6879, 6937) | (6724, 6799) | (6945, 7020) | 1.2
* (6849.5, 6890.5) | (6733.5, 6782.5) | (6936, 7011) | 0.2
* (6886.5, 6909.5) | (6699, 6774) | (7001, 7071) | 0.1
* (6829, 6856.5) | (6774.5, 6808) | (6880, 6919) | 0.7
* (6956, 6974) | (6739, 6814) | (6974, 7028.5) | -0.1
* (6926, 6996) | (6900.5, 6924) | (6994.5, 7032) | -0.4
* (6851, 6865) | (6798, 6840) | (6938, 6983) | 0.0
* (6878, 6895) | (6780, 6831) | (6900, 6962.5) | 0.6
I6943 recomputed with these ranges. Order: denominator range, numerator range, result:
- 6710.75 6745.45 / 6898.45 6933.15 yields 0.99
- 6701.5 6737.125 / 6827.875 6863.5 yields 0.99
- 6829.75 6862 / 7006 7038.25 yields 1.03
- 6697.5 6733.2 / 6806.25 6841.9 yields 1.00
